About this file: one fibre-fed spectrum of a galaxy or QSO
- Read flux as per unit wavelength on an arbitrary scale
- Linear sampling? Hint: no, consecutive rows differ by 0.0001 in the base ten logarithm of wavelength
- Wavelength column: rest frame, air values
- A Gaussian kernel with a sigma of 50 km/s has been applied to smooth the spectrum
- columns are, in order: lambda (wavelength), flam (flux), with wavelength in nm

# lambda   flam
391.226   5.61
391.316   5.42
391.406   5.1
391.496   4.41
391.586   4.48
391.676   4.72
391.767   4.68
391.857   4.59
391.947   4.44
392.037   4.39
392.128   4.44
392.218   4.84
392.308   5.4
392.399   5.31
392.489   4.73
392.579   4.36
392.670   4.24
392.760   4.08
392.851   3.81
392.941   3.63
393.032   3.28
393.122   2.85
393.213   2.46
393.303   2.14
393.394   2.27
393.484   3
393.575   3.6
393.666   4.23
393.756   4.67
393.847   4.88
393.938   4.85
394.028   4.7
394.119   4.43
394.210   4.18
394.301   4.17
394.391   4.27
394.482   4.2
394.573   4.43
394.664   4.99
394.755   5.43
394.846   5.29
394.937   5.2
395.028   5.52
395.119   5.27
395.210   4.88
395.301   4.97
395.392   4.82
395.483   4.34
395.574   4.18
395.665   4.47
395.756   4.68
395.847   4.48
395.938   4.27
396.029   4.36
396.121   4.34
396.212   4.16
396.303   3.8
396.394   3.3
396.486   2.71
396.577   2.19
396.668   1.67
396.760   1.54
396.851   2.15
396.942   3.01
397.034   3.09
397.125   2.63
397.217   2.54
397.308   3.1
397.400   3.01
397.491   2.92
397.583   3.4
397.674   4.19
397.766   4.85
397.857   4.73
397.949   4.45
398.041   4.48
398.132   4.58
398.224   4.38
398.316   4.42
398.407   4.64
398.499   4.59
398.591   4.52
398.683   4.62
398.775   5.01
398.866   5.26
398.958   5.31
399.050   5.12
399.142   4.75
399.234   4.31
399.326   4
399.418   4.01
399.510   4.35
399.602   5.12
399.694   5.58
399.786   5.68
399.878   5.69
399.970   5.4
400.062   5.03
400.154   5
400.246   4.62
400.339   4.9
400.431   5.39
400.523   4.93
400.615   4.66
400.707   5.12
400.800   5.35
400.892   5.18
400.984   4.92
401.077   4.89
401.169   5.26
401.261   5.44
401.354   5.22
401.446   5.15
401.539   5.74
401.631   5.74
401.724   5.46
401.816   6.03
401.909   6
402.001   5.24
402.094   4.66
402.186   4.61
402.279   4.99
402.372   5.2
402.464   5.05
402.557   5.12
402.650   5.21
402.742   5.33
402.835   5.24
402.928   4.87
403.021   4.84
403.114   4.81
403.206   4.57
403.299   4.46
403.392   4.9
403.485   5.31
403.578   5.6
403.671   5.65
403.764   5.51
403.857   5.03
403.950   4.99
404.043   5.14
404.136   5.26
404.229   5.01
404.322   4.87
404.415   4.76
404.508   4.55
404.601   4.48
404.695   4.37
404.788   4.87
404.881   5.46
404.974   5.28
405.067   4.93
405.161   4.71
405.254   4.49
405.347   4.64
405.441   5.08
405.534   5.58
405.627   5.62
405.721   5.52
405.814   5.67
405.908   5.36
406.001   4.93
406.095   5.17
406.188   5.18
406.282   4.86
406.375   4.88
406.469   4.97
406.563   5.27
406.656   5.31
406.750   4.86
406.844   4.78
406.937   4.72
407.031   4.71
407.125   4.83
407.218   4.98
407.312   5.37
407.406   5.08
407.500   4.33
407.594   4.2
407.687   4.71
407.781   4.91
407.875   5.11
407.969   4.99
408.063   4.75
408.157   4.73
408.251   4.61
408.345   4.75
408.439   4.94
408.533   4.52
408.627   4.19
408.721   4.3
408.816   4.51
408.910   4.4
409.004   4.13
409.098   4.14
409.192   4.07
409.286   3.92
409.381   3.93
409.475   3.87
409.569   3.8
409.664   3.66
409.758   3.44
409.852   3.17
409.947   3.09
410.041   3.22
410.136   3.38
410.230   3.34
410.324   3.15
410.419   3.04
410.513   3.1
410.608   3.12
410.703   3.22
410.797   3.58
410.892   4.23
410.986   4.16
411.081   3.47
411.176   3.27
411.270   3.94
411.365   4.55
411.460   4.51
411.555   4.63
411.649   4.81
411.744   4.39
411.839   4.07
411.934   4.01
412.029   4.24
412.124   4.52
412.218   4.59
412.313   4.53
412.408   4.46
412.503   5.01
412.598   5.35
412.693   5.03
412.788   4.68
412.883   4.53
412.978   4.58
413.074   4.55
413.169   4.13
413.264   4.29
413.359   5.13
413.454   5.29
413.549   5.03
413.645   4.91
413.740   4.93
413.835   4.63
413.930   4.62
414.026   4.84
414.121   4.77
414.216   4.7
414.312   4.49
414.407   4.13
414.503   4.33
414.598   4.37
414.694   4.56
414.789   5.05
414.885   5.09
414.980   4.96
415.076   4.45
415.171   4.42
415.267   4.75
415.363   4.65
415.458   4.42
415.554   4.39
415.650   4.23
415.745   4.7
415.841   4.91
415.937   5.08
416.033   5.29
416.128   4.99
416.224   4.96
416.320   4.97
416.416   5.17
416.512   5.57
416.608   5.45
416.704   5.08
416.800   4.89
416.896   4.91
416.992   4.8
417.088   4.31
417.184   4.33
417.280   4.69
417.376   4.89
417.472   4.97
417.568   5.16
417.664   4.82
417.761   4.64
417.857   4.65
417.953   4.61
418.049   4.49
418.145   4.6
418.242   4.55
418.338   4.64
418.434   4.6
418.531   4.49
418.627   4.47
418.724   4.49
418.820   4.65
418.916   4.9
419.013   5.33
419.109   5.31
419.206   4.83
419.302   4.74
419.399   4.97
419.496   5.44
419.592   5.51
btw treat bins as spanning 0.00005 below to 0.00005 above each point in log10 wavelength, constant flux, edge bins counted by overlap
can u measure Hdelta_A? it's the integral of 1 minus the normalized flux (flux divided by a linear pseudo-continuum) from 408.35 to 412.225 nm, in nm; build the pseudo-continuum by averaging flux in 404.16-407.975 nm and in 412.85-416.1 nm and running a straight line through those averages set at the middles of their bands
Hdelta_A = 0.73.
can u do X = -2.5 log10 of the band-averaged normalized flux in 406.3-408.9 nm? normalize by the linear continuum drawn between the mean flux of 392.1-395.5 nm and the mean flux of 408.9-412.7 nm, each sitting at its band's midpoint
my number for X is -0.19 mag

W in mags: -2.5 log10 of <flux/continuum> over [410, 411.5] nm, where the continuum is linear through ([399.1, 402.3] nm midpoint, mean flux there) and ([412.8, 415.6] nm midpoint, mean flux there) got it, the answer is 0.312 mag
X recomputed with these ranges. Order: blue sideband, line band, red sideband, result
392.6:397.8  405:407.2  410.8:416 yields -0.180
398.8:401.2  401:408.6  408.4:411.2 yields -0.154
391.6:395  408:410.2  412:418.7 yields 0.133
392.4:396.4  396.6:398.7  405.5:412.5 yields 0.188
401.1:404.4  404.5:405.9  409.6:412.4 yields -0.059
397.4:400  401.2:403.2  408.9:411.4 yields -0.206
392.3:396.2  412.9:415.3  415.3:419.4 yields 0.013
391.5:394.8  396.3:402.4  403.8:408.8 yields 0.018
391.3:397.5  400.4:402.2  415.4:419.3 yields -0.226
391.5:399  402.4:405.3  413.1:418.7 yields -0.143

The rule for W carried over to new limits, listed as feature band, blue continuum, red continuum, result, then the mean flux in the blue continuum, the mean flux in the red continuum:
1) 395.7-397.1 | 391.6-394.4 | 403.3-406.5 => 0.30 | 4.12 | 5.07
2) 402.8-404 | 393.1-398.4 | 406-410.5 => -0.20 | 3.94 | 4.38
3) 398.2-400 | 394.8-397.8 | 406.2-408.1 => -0.19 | 3.79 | 4.89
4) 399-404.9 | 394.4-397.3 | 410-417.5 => -0.22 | 3.96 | 4.49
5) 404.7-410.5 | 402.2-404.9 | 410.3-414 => 0.03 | 5.01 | 4.33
